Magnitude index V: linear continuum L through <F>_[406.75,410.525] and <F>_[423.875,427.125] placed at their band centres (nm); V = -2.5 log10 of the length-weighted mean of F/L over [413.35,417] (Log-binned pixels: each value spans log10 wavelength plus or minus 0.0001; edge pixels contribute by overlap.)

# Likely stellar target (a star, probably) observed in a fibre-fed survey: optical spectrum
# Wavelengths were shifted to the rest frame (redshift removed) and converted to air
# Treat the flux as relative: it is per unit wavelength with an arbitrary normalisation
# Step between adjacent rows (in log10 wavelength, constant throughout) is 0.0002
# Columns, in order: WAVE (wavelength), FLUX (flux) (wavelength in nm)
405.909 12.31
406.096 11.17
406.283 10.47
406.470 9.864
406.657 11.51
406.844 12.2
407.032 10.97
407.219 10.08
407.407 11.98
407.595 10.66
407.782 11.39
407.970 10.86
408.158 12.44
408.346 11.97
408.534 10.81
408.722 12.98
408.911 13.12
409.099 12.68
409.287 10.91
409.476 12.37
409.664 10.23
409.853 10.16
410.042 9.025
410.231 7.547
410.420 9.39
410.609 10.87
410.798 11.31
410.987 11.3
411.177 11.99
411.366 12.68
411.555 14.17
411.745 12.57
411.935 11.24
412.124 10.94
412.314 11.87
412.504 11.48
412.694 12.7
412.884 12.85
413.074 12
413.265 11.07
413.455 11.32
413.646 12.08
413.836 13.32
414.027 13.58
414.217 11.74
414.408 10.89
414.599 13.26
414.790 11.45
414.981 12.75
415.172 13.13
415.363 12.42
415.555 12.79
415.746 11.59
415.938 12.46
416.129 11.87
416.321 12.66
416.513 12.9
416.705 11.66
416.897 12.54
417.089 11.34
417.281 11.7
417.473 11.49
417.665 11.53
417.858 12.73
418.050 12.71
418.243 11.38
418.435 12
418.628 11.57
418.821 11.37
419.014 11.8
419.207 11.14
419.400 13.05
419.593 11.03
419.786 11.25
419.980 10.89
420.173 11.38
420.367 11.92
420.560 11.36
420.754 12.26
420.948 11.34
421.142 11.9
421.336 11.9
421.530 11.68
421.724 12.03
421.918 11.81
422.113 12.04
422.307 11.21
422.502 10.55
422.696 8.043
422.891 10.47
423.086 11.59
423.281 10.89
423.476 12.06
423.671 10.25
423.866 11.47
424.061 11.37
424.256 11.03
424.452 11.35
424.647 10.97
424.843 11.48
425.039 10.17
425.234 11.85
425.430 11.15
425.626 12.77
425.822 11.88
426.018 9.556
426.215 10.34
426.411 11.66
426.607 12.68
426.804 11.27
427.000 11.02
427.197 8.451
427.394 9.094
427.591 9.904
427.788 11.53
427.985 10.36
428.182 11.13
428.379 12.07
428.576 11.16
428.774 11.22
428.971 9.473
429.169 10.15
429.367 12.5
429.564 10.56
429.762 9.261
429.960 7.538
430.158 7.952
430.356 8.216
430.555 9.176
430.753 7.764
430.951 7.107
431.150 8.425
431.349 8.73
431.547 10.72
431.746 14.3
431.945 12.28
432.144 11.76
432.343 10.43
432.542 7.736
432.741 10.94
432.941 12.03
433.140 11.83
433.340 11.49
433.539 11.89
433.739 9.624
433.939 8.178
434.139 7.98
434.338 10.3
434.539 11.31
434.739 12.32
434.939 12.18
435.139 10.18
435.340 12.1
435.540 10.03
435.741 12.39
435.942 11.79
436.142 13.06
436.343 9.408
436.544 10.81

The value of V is -0.11 mag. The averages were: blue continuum 11.1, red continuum 11.3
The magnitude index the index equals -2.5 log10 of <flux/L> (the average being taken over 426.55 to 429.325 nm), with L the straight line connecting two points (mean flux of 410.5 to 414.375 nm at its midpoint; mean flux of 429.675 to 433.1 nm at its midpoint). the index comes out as -0.06 mag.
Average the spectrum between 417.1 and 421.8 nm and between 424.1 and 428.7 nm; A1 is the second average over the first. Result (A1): 0.9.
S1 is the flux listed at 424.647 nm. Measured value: 10.97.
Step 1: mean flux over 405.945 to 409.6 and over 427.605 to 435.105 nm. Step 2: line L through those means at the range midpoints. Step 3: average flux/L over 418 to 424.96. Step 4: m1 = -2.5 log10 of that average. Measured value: -0.057 mag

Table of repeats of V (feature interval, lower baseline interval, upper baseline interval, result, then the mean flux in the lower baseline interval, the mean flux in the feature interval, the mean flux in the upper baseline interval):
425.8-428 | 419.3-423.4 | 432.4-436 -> 0.05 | 11.4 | 10.6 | 10.8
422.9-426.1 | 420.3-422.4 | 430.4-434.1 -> 0.01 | 11.8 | 11.2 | 10.2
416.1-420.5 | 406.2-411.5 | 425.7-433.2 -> -0.10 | 11.2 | 11.8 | 10.3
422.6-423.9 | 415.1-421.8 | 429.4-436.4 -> 0.07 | 11.9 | 10.6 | 10.3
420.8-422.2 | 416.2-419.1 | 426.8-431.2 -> -0.06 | 12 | 11.8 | 9.78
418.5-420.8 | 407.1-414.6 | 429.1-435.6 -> -0.05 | 11.6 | 11.6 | 10.2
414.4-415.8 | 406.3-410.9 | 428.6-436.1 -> -0.14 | 11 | 12.4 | 10.4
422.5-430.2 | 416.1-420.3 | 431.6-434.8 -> 0.06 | 11.8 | 10.7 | 10.9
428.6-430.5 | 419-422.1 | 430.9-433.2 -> 0.12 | 11.7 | 9.7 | 10.6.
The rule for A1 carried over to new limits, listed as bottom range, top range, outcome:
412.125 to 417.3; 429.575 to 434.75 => 0.82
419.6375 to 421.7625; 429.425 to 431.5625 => 0.75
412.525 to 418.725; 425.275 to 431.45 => 0.83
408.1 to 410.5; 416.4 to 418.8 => 1.08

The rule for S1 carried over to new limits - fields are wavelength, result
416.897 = 12.54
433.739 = 9.624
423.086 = 11.59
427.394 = 9.094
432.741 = 10.94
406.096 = 11.17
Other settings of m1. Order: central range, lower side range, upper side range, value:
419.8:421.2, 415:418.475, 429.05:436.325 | 0.019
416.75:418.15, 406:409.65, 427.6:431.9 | -0.111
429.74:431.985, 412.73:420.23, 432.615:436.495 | 0.211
